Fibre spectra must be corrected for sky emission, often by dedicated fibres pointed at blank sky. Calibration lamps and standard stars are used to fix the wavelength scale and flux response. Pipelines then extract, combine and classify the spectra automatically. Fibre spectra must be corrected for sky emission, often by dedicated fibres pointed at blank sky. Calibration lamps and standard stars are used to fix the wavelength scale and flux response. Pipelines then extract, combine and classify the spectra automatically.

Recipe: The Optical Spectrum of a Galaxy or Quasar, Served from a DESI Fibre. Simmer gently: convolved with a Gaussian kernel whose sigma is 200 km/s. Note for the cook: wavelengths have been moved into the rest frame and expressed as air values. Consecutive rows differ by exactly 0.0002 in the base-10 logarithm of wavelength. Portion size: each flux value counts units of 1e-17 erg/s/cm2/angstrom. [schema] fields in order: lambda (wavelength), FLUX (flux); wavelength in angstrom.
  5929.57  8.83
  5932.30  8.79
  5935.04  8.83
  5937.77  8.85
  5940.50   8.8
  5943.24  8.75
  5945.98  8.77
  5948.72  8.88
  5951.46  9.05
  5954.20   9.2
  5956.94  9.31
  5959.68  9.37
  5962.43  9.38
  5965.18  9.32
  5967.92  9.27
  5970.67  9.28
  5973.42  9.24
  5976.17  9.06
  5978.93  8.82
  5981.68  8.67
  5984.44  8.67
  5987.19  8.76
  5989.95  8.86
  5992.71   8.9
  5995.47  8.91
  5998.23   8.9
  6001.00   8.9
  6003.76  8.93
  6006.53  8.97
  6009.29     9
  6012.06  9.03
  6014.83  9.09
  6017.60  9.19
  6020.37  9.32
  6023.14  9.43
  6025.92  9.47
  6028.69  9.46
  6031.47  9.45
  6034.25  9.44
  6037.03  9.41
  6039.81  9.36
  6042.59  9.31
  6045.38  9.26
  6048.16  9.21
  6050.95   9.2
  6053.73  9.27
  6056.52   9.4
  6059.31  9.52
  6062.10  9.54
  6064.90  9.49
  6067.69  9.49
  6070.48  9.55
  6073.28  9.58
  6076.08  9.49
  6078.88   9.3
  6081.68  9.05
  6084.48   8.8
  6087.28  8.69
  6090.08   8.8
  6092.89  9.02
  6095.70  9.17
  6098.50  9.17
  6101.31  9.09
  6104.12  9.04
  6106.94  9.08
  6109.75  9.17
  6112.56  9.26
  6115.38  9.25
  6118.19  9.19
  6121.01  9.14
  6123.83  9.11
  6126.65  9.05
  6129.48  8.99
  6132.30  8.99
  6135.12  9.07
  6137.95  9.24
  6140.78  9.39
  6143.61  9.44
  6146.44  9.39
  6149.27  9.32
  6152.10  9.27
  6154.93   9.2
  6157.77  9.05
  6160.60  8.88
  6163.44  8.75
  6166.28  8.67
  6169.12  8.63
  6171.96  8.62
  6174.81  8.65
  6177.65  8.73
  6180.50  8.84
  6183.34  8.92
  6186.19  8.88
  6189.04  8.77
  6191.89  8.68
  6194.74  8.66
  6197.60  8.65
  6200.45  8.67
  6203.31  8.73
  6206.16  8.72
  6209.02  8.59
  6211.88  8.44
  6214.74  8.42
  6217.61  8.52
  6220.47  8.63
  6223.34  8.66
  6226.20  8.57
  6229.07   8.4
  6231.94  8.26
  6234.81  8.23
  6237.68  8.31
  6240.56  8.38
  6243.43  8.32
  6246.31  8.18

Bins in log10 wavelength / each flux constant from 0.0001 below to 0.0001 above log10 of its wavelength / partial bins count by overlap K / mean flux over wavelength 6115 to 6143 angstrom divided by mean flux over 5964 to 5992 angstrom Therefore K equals 1.0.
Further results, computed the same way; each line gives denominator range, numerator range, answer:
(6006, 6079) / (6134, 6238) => 0.94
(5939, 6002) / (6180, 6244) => 0.95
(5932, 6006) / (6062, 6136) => 1.02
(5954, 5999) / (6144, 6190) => 0.99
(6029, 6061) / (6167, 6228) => 0.93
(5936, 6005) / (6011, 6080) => 1.04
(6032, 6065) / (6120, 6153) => 0.98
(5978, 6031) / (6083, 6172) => 1.00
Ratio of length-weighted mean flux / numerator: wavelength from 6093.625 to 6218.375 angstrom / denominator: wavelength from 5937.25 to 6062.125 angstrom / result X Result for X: 1.0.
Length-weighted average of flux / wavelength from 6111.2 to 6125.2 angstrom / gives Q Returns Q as 9.19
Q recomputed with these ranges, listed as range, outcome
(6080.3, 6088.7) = 8.85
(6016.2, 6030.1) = 9.38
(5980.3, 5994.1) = 8.77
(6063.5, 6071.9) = 9.51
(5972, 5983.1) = 8.94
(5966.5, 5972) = 9.29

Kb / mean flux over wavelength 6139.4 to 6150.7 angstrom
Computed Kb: 9.39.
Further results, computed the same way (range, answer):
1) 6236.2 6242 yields 8.34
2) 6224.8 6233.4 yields 8.41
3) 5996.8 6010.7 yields 8.94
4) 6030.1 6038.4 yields 9.43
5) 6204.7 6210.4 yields 8.67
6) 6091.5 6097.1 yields 9.1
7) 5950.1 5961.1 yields 9.24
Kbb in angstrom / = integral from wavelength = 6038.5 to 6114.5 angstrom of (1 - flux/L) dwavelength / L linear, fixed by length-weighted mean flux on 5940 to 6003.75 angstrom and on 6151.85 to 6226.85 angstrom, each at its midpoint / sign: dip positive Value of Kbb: -3.1 angstrom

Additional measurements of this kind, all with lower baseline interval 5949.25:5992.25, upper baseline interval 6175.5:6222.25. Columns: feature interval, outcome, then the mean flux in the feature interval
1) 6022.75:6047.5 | -1.18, 9.39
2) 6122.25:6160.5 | -1.76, 9.18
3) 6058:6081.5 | -1.50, 9.47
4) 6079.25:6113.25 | -0.67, 9.03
